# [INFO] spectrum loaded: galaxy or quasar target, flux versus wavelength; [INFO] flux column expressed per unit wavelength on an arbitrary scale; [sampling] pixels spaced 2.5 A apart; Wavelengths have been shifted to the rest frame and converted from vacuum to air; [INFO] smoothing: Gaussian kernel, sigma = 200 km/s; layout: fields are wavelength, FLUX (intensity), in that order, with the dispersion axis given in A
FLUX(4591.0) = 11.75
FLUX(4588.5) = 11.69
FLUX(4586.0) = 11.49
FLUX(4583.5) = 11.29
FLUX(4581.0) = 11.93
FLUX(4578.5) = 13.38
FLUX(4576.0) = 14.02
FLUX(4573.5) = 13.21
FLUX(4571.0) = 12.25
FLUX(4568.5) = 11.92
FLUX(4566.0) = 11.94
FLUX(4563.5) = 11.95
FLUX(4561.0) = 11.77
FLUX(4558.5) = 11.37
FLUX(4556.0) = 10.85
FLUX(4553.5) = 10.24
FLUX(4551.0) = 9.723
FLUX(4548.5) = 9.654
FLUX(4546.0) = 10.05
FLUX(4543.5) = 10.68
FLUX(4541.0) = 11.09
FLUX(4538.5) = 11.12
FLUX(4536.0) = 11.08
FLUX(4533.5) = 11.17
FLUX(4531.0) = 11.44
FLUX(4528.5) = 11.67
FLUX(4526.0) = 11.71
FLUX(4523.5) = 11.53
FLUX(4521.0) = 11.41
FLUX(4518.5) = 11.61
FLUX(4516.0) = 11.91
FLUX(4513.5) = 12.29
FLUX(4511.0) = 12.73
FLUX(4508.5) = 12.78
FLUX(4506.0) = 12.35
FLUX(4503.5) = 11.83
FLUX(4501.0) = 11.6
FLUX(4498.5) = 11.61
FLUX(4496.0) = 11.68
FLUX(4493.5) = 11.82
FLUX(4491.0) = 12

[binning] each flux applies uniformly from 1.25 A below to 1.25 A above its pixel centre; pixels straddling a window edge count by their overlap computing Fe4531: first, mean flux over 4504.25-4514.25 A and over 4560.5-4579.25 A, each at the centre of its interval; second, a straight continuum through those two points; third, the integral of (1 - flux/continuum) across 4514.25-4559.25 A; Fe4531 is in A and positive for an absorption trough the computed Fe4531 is 5.42 A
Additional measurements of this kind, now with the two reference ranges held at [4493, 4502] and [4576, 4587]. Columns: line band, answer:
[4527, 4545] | 1.2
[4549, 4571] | 1.6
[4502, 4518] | -0.7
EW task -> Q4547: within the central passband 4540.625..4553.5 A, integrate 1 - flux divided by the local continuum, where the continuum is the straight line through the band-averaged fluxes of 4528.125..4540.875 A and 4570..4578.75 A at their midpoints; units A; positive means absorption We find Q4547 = 1.83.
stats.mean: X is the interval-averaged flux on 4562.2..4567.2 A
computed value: 11.9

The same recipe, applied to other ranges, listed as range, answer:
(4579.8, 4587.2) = 11.6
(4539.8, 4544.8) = 10.9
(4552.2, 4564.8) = 11.2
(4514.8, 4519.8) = 11.8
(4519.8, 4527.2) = 11.5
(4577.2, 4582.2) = 12.7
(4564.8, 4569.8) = 11.9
